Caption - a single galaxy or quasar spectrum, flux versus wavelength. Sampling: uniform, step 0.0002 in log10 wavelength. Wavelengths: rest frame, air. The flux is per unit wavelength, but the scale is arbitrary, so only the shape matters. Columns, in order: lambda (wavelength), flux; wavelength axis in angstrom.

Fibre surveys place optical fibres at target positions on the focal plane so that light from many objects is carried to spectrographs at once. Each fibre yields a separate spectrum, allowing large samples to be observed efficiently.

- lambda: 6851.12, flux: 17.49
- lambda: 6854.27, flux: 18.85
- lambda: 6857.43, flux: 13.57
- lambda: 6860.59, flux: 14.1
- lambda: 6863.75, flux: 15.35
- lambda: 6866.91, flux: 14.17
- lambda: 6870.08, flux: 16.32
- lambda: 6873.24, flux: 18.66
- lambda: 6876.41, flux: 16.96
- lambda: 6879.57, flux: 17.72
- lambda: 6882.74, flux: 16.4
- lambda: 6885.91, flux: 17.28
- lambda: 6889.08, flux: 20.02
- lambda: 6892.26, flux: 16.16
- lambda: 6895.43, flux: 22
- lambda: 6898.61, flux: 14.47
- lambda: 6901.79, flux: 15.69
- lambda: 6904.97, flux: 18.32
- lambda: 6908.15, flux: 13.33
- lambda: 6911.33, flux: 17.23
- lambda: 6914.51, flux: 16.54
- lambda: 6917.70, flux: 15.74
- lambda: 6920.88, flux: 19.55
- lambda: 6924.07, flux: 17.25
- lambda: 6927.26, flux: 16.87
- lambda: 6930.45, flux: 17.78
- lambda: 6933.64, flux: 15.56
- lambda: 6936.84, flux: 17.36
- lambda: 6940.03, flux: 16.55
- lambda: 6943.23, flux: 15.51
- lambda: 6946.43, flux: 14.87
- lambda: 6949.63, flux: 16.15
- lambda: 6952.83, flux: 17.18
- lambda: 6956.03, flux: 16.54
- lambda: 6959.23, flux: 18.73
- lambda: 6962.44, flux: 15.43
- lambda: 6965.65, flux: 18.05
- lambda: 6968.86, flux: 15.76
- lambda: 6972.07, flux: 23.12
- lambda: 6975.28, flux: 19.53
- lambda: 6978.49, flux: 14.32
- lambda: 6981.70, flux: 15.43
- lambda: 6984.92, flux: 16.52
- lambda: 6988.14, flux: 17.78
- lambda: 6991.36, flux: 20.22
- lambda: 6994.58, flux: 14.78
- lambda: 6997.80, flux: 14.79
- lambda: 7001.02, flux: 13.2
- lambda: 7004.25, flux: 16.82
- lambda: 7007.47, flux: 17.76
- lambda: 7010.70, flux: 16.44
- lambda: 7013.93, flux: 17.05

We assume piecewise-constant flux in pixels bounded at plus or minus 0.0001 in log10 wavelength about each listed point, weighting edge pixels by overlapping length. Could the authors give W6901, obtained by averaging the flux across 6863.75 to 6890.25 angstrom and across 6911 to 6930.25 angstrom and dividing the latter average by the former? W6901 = 1.01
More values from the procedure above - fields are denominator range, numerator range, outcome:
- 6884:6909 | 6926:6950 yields 0.95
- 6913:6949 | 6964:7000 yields 1.03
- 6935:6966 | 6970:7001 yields 1.04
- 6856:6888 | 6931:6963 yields 1.02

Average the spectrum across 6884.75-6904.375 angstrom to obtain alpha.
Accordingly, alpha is 17.6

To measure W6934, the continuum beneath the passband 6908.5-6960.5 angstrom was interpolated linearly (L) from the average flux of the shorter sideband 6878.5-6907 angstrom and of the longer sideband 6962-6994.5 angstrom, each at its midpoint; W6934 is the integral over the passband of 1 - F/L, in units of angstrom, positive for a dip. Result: 2.3 angstrom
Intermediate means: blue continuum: 17.5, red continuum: 17.6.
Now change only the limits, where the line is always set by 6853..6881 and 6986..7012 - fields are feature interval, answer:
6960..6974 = -1.5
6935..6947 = 0.1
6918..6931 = -1.1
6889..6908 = -1.2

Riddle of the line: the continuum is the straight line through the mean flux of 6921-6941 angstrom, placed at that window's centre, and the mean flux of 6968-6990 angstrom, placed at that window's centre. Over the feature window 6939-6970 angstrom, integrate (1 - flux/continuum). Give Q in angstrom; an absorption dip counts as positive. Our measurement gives 1.52 angstrom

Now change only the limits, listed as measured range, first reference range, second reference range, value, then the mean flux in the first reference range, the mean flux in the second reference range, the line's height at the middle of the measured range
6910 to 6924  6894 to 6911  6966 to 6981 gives -0.2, 16.7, 18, 17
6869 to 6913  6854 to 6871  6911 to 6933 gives -3.0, 15.1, 17.2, 16.1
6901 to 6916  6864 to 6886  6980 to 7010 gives 0.3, 16.7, 16.4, 16.6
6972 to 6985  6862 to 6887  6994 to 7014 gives -1.1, 16.6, 15.8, 16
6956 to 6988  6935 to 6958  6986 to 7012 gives -1.9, 16.3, 16.5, 16.4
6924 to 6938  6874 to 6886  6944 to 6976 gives 0.3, 17.2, 17.4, 17.3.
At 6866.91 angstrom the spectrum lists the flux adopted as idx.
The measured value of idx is 14.17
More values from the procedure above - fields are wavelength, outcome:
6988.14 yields 17.78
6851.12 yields 17.49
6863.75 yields 15.35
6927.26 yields 16.87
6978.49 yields 14.32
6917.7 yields 15.74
